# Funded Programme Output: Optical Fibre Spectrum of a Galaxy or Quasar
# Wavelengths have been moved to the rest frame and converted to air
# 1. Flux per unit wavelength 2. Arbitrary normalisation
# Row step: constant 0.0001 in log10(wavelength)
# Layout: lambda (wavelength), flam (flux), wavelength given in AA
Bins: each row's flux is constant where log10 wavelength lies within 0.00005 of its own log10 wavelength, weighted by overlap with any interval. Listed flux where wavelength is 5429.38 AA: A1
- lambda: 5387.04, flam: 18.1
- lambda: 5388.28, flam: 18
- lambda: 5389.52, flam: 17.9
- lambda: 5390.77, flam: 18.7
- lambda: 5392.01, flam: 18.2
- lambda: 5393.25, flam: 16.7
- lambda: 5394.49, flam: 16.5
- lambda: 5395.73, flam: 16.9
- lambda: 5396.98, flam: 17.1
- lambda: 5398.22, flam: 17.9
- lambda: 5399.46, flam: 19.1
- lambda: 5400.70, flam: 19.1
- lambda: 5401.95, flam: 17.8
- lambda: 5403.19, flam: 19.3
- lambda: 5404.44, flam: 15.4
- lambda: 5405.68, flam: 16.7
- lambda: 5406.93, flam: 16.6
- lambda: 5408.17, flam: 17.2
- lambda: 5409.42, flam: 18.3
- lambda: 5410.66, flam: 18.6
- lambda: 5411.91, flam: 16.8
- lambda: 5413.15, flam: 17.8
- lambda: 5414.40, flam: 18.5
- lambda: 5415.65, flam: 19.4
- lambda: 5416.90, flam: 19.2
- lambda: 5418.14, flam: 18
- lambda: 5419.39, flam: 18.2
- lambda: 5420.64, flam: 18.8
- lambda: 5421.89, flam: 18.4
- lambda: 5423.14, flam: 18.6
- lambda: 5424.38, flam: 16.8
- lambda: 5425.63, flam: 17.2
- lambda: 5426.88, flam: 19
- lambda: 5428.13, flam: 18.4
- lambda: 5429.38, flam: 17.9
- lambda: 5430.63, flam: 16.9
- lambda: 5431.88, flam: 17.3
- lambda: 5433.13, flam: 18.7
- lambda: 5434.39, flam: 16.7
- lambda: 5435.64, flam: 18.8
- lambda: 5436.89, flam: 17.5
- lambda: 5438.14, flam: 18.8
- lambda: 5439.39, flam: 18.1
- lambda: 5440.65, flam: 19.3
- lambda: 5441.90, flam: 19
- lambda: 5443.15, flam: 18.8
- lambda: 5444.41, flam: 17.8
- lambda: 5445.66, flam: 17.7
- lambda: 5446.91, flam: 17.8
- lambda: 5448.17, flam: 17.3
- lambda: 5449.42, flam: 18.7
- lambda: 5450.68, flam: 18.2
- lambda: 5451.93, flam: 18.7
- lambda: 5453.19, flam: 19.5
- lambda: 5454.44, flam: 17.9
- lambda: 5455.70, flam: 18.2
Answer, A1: 17.9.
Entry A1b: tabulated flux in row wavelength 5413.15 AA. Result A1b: 17.8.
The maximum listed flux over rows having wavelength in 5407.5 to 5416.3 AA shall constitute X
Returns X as 19.4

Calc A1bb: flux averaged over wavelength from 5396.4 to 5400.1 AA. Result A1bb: 18.1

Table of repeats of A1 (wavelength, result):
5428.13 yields 18.4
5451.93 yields 18.7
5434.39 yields 16.7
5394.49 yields 16.5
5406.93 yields 16.6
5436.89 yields 17.5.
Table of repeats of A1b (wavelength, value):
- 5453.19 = 19.5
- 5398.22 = 17.9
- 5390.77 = 18.7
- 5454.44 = 17.9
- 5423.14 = 18.6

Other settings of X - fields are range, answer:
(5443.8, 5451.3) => 18.7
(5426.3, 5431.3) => 19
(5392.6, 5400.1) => 19.1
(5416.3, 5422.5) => 19.2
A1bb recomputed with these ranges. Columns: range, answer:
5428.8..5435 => 17.5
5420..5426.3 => 18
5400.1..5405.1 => 17.9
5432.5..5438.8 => 18.1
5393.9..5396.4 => 16.7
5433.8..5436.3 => 17.8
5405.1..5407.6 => 16.7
